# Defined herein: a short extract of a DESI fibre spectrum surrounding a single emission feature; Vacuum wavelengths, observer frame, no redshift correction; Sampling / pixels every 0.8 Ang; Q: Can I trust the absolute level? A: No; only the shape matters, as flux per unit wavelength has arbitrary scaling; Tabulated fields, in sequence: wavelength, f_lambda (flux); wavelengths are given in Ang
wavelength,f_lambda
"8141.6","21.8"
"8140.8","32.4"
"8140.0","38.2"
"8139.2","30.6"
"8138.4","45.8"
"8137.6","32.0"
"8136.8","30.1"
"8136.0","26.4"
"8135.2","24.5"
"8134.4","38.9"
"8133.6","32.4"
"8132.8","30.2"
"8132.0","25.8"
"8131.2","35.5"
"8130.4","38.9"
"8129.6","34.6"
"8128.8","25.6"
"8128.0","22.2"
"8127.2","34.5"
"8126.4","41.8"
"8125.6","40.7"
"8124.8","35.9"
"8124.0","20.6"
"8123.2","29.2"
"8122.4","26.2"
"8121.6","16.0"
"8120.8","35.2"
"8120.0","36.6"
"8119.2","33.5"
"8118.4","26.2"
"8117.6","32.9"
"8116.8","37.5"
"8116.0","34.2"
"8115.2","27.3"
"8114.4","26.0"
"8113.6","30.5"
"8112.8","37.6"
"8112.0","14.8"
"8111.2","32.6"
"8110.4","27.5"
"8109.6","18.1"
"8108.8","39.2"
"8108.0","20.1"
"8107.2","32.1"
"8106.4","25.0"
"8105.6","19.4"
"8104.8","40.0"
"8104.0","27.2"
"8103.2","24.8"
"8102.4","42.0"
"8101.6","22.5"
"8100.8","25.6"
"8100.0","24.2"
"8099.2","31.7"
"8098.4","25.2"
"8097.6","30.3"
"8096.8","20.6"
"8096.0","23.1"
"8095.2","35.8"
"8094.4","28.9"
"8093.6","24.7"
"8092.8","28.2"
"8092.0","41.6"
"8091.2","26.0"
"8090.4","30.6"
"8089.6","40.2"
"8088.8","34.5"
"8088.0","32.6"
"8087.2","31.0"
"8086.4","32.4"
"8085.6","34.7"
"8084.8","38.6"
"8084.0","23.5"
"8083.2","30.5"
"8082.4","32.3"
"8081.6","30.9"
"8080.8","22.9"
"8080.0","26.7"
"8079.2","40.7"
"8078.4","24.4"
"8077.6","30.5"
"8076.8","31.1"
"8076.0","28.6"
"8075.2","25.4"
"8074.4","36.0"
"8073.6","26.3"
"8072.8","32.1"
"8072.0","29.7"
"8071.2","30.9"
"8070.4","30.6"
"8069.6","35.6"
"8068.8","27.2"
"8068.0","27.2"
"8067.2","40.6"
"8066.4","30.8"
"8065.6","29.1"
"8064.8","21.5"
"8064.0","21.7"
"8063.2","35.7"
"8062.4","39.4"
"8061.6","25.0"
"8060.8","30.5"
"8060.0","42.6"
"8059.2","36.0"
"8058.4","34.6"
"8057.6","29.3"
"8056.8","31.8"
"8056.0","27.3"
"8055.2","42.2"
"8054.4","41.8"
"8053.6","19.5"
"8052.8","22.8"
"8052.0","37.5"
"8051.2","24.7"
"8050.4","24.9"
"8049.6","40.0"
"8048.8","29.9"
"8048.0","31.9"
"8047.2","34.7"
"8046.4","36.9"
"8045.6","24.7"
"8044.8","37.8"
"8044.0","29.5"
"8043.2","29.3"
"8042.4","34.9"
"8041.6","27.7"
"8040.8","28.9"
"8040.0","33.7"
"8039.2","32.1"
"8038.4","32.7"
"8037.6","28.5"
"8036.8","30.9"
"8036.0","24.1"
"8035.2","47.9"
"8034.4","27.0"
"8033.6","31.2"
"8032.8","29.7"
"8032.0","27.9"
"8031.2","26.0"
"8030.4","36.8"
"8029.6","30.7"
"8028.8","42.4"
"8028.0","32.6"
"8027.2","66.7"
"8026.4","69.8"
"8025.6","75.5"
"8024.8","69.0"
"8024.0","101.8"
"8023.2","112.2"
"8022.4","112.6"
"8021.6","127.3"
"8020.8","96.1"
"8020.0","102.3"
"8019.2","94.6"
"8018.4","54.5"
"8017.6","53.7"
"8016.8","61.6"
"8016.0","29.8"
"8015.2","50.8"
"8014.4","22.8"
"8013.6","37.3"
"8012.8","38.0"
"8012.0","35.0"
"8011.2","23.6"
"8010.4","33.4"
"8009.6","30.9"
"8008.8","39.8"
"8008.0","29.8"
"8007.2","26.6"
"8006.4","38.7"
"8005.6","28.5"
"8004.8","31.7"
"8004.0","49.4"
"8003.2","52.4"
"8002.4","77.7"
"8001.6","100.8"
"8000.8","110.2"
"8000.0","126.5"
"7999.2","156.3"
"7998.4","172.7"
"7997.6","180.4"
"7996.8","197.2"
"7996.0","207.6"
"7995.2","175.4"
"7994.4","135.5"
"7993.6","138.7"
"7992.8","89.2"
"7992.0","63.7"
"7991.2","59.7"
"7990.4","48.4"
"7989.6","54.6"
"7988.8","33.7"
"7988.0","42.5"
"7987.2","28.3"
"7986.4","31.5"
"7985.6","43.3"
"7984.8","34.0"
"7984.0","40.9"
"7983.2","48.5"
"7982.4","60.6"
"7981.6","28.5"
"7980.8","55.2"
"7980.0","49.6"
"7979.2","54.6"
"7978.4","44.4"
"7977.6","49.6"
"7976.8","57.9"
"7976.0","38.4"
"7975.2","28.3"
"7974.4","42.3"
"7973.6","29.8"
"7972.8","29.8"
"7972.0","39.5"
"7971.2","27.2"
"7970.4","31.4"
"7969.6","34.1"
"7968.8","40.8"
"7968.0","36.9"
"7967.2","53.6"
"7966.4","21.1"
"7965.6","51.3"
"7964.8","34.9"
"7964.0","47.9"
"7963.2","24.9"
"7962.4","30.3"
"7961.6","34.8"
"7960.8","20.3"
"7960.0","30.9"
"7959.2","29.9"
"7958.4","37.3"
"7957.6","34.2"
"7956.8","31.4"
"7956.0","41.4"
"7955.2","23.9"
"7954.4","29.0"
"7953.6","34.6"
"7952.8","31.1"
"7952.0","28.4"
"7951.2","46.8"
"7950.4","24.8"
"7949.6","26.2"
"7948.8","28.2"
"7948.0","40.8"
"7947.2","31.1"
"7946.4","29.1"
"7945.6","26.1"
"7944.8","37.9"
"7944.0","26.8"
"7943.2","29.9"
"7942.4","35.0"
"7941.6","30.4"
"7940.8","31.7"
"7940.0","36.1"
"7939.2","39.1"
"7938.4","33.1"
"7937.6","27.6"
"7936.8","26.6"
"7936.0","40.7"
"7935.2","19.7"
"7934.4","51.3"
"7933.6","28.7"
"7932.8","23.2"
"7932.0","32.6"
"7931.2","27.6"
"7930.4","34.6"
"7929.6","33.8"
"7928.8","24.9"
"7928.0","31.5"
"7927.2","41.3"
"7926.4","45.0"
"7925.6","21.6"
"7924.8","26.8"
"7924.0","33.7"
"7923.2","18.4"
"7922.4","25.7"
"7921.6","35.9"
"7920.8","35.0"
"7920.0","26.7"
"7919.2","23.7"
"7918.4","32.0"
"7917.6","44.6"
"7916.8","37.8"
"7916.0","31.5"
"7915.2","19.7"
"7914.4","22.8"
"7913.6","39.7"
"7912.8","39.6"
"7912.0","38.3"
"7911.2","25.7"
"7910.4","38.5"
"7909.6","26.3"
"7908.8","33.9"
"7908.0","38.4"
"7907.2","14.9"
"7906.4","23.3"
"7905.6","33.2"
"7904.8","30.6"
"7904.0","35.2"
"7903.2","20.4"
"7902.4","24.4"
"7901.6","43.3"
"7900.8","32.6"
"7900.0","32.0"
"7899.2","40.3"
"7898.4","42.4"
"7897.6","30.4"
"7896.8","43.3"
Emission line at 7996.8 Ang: H-alpha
